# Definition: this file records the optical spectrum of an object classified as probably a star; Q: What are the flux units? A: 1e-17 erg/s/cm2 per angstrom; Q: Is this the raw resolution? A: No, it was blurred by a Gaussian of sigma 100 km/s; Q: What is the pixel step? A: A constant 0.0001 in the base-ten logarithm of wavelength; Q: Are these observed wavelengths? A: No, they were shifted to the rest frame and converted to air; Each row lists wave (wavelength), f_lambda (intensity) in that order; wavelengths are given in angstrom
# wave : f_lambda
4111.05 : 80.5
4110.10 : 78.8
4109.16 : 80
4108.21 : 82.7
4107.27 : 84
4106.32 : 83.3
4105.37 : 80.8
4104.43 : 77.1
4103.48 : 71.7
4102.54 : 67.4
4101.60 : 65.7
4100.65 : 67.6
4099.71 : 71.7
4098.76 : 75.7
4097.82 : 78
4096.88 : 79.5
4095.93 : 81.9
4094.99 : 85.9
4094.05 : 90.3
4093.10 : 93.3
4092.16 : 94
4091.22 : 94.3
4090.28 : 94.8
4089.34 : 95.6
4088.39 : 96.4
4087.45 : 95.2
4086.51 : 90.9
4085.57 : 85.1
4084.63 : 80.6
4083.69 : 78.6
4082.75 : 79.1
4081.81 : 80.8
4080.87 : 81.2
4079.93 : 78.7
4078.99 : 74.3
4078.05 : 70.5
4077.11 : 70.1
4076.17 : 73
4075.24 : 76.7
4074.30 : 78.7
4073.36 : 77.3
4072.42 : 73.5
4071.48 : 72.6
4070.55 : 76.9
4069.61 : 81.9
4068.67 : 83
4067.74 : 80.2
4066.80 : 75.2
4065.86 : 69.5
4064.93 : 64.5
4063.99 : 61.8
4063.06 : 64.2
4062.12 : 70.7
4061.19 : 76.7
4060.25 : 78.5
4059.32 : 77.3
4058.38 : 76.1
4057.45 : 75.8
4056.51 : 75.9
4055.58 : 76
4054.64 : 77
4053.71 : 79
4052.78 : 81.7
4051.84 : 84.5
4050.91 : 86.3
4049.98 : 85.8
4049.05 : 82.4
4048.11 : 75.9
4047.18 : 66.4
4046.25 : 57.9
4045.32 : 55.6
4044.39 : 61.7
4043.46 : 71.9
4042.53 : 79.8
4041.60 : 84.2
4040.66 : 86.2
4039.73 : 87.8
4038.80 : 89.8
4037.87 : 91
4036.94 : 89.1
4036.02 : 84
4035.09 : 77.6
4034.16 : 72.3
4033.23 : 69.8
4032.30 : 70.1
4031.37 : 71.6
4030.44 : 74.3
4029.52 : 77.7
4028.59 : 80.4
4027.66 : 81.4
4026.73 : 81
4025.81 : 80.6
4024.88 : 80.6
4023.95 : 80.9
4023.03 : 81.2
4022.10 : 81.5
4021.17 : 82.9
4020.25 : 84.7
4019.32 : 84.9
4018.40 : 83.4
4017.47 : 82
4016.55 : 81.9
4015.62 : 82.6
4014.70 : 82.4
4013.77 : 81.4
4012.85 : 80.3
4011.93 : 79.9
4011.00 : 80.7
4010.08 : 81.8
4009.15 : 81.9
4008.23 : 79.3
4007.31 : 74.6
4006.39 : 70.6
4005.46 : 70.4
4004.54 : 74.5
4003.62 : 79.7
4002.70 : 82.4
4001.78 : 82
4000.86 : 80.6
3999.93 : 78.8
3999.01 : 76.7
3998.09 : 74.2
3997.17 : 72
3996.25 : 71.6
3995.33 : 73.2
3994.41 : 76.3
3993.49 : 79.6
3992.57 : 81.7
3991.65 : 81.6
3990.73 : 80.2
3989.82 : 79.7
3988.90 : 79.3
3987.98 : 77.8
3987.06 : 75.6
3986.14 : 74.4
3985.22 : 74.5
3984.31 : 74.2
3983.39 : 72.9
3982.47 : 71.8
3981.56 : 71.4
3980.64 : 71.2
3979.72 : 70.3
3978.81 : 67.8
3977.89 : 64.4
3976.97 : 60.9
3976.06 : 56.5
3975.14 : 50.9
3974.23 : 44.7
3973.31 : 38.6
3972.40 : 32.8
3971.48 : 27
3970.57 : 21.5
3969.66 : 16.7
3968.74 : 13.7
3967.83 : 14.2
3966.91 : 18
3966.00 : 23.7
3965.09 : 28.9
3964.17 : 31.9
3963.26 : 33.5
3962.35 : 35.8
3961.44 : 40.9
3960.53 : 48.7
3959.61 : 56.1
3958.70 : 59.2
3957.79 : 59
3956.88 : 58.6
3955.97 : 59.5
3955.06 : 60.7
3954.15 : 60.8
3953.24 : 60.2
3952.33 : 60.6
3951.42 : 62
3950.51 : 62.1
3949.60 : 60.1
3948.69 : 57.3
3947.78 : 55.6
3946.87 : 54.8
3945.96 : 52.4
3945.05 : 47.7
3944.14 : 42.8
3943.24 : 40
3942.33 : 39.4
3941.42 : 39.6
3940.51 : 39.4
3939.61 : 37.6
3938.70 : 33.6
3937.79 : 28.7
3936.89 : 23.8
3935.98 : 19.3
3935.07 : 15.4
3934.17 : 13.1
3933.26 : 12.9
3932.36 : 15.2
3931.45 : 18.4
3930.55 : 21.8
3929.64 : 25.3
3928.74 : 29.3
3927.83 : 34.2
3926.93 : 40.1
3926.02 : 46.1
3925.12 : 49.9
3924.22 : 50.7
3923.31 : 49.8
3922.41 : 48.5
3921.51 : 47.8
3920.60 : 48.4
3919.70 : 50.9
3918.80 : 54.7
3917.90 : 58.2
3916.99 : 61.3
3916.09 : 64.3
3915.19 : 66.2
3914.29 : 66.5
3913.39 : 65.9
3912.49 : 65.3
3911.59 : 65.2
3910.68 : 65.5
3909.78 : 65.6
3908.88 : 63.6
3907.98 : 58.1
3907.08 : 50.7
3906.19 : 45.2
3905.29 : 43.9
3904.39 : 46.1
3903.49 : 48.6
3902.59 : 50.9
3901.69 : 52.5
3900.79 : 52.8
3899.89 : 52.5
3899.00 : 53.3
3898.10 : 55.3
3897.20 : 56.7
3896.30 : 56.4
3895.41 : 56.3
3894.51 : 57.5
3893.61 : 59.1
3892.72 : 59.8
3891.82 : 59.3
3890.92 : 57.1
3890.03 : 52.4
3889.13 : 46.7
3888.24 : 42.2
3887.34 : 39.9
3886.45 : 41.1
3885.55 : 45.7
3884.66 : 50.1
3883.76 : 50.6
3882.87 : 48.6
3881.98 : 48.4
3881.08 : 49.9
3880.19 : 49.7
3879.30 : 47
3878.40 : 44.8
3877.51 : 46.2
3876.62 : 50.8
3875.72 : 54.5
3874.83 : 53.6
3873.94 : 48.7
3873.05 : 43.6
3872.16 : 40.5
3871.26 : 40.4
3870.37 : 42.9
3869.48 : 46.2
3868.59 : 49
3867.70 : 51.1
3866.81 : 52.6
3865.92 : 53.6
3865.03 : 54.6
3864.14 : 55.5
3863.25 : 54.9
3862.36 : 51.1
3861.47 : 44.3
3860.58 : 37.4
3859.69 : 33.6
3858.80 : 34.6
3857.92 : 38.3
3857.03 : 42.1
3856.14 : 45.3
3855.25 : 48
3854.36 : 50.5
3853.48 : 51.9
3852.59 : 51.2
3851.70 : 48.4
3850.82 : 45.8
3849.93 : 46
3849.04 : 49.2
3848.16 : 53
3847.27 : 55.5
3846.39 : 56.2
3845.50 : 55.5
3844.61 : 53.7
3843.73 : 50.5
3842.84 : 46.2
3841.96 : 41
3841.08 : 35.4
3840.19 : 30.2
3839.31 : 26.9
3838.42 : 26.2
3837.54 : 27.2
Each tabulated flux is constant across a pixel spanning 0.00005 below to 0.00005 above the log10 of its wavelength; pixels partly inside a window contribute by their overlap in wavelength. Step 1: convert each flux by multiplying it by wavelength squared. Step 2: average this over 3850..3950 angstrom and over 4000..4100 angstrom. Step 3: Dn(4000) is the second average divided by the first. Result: 1.81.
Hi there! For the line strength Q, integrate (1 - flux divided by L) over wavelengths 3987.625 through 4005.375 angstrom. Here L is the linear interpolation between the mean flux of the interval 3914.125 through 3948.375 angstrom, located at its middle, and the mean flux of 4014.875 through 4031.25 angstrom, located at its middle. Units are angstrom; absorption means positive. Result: -2.2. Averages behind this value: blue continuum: 40.5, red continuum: 81.1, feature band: 77.9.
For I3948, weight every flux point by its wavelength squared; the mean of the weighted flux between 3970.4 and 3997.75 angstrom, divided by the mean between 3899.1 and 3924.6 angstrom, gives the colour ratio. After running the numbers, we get 1.2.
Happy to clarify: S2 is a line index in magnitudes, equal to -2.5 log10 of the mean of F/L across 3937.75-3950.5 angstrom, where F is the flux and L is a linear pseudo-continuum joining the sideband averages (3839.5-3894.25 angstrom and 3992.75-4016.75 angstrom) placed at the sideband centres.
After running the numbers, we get 0.37 mag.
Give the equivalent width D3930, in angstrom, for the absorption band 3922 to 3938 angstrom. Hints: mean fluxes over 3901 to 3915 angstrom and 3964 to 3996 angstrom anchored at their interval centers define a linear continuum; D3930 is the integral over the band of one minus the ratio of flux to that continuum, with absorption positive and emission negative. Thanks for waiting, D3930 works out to 7.5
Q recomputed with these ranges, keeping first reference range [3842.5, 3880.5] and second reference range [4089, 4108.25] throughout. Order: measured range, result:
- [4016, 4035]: -2.1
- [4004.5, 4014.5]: -1.3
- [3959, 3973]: 7.3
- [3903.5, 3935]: 5.1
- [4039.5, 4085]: 0.4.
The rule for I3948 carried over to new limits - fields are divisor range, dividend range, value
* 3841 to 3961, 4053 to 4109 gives 1.78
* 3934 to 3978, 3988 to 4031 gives 1.93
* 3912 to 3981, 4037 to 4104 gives 1.89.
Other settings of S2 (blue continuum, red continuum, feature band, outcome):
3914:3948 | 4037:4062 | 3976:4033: -0.21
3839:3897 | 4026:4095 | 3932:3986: 0.36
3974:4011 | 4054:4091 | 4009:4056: -0.05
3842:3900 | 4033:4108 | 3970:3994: 0.02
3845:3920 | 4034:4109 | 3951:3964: 0.16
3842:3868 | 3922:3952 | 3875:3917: -0.23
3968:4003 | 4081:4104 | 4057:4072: 0.06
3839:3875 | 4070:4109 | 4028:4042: -0.11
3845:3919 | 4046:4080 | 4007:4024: -0.18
